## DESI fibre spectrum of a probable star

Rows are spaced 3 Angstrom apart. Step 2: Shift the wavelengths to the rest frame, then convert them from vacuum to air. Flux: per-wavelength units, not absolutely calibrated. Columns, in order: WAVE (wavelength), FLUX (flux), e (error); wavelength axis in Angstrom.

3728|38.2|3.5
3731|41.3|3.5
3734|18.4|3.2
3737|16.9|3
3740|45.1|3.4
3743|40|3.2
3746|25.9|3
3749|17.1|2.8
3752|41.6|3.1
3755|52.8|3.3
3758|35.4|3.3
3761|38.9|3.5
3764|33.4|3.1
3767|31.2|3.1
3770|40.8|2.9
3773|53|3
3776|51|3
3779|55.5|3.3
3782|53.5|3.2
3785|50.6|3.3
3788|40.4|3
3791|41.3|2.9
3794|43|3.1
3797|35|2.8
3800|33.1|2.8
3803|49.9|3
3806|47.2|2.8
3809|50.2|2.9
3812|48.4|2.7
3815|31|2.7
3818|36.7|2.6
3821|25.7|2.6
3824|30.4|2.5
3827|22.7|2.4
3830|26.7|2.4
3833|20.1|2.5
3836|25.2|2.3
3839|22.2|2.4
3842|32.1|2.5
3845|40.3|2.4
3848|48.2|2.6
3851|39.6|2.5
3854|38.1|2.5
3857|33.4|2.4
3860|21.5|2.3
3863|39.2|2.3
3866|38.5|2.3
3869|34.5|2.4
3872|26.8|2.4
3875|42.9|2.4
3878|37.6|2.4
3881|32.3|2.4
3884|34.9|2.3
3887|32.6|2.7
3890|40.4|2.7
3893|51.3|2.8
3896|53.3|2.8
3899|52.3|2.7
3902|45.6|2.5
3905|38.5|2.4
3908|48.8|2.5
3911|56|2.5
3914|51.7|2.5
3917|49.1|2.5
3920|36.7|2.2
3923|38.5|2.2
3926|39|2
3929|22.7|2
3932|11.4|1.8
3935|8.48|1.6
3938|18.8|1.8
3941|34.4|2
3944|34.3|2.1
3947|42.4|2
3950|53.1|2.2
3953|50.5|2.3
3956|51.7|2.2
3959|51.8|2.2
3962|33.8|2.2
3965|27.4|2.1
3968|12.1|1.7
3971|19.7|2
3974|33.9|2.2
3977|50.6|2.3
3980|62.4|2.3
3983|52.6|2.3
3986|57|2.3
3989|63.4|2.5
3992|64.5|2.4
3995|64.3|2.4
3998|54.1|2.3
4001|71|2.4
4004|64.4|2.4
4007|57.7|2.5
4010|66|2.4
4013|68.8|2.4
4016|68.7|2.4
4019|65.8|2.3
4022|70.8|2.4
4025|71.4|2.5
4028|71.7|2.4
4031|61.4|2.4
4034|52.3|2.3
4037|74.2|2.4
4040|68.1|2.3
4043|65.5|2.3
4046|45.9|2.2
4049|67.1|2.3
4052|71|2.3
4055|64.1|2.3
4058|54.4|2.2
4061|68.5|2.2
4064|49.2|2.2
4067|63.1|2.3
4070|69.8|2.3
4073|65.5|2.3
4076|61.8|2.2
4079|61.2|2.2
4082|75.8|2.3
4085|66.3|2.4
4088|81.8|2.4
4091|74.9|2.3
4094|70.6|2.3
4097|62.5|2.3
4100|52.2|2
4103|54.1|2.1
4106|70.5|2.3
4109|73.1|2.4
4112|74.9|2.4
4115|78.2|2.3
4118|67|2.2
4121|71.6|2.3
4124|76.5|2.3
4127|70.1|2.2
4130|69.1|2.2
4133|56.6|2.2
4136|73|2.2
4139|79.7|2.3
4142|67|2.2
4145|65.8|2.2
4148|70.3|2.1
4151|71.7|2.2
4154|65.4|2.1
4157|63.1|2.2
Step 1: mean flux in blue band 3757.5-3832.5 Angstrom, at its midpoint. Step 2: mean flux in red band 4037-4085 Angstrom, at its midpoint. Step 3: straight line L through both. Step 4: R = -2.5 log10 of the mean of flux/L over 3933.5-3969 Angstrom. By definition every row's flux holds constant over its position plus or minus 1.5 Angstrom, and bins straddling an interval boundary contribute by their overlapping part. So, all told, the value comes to 0.466 mag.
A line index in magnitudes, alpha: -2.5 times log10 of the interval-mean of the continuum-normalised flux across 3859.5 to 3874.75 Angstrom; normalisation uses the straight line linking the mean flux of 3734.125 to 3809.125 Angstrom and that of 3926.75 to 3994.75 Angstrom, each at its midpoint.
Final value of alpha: 0.18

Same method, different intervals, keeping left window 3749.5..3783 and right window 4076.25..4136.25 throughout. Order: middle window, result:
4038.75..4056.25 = 0.01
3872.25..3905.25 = 0.26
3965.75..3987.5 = 0.41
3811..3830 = 0.44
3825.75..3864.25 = 0.49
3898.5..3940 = 0.43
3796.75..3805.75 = 0.12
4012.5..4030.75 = -0.11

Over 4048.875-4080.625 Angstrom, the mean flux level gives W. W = 63.1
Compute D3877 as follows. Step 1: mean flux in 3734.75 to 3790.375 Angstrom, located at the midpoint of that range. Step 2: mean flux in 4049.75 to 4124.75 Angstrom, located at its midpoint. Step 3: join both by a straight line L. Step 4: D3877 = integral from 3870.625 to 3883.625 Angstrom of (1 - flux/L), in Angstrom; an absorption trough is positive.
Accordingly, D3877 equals 3.8 Angstrom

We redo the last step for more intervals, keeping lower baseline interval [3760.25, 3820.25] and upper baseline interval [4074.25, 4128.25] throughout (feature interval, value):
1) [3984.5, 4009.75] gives -0.8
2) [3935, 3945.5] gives 5.6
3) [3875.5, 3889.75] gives 4.3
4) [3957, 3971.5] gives 6.8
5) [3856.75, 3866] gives 3.2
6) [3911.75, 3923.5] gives 1.8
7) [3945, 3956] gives 1.6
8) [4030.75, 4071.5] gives 1.5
